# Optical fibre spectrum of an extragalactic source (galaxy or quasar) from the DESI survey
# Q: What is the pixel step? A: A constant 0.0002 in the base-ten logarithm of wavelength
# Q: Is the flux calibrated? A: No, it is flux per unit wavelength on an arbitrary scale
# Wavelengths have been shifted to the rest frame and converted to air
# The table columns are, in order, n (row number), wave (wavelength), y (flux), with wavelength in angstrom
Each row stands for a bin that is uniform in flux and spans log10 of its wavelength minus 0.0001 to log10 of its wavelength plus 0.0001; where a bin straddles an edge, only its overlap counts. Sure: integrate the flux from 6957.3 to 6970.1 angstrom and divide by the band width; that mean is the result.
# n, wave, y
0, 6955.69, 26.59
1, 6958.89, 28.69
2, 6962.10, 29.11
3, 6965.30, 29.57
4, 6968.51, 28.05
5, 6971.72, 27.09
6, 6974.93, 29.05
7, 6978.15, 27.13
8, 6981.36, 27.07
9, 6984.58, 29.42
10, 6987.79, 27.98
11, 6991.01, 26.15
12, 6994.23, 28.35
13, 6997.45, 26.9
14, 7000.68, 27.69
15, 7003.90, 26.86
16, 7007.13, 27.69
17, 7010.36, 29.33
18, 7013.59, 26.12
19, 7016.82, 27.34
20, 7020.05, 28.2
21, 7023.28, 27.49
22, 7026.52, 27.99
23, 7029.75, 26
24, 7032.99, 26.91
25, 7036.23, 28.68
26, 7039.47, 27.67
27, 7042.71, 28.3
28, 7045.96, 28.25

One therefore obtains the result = 28.9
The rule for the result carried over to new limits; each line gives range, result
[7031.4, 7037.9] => 27.8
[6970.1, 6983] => 27.6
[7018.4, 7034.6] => 27.3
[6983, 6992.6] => 27.9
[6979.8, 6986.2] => 28.3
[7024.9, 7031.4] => 27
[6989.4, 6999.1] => 27.1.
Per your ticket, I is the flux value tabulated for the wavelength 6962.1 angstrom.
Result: 29.11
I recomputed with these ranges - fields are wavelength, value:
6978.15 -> 27.13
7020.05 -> 28.2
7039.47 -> 27.67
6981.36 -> 27.07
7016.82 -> 27.34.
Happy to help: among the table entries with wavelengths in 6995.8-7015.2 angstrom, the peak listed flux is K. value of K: 29.33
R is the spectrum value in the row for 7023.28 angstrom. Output 27.49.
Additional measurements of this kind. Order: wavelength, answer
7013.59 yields 26.12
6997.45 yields 26.9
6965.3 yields 29.57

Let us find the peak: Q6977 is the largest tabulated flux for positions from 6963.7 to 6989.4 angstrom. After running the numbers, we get 29.57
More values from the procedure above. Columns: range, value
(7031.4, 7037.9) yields 28.68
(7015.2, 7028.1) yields 28.2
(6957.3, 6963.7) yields 29.11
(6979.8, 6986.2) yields 29.42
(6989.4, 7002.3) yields 28.35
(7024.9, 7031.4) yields 27.99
